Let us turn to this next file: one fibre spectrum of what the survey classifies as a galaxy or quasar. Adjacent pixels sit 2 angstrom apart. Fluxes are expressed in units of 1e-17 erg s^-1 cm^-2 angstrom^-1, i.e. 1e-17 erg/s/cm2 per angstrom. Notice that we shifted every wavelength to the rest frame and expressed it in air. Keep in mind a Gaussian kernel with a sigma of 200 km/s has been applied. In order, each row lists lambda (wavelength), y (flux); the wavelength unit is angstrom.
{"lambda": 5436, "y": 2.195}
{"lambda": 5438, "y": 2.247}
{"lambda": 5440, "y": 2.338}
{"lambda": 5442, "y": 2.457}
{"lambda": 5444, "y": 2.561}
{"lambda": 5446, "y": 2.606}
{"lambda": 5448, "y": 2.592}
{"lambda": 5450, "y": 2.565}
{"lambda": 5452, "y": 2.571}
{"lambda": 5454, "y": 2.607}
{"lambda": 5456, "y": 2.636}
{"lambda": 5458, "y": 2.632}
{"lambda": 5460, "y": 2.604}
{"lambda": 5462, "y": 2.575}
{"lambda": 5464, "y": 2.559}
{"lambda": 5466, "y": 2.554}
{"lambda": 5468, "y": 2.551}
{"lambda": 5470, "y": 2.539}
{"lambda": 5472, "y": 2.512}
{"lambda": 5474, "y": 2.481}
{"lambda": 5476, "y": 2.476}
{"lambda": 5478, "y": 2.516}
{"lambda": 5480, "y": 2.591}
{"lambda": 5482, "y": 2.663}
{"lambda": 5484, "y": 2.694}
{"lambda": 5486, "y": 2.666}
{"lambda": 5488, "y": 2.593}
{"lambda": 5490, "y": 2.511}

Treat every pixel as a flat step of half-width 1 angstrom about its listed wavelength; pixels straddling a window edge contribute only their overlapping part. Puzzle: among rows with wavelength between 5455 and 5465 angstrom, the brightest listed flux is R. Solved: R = 2.636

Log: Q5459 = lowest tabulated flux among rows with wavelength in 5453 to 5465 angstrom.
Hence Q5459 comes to 2.559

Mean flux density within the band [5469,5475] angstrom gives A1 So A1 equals 2.51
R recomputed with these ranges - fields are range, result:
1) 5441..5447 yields 2.606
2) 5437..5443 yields 2.457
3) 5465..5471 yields 2.554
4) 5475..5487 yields 2.694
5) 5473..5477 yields 2.481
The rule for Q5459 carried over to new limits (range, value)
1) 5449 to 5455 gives 2.565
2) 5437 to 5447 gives 2.247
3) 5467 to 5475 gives 2.481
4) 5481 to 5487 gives 2.663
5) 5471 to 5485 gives 2.476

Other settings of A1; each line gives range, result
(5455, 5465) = 2.6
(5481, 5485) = 2.68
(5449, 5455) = 2.58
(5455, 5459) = 2.63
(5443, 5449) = 2.59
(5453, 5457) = 2.62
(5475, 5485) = 2.59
